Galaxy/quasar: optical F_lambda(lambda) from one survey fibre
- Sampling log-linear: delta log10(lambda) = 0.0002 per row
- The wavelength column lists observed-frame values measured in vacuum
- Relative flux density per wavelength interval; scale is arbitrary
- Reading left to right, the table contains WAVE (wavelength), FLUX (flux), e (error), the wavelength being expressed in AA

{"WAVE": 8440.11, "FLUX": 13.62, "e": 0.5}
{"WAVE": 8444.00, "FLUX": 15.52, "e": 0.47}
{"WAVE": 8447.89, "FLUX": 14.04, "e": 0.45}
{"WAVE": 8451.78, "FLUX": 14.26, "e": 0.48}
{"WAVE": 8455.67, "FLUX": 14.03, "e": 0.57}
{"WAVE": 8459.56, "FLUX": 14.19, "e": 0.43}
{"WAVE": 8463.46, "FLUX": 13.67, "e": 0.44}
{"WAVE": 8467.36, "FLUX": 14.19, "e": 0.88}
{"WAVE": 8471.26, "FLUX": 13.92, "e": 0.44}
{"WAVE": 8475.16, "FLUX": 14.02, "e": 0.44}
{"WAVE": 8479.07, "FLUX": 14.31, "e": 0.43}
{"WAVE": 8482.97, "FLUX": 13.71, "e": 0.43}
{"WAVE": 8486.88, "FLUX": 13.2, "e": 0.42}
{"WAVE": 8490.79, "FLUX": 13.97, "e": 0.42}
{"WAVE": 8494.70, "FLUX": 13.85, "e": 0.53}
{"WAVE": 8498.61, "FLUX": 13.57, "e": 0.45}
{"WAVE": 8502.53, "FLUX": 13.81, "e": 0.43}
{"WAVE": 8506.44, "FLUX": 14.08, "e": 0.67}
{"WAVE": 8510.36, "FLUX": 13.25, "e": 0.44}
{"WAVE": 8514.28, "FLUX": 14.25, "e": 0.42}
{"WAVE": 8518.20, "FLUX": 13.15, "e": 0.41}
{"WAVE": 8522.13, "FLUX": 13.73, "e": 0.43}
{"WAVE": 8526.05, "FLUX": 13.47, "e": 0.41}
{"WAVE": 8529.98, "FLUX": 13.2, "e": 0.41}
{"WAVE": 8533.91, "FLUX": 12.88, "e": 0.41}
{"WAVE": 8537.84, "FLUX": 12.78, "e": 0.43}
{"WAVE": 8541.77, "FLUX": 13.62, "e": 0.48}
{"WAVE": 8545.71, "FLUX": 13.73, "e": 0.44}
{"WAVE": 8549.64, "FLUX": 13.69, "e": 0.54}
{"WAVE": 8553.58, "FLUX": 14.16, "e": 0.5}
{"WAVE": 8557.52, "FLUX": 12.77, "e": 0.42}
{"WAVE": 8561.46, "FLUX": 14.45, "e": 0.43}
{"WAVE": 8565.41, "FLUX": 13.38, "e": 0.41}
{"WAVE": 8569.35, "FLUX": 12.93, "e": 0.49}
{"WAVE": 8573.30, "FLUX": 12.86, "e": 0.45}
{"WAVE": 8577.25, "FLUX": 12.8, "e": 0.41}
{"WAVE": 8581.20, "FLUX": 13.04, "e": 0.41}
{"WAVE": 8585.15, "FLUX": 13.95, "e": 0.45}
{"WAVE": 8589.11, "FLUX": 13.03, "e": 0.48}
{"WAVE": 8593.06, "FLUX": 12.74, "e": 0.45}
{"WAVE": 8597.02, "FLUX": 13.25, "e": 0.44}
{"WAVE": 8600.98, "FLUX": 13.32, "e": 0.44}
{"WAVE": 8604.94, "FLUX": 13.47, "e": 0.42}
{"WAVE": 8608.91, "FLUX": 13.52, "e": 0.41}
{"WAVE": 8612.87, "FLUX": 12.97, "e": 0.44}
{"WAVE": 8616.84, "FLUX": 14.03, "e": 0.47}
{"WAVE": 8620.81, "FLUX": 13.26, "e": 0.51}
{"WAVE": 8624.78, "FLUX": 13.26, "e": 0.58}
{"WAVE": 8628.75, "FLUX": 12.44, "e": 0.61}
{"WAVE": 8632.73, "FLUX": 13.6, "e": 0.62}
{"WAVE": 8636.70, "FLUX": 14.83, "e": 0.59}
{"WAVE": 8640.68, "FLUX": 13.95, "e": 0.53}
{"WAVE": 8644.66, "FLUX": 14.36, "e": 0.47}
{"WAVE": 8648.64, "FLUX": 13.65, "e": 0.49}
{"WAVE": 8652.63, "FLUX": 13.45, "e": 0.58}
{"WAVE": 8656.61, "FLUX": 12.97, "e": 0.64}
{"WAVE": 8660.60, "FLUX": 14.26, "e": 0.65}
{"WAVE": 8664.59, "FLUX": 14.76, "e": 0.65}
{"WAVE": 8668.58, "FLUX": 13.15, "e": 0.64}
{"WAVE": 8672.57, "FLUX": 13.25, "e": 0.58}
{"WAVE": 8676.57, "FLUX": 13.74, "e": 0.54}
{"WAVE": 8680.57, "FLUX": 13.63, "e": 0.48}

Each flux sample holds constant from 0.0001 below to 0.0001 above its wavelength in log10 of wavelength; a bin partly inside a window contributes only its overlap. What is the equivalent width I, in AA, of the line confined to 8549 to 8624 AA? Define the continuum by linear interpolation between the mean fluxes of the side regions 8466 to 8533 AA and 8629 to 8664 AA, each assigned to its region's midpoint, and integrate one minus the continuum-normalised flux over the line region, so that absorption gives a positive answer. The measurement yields 2.5 AA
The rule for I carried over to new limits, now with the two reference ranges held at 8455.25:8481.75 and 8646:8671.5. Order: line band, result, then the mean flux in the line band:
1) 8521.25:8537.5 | 0.8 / 13.2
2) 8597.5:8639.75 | 0.9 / 13.5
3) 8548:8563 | 0.1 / 13.7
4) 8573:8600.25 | 1.4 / 13.1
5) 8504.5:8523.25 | 0.4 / 13.7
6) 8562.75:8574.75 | 0.6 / 13.1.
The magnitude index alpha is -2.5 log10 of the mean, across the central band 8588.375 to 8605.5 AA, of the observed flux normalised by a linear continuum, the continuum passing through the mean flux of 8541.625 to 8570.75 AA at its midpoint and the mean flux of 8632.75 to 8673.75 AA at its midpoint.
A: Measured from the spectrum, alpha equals 0.05 mag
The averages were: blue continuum 13.6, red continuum 13.9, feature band 13.2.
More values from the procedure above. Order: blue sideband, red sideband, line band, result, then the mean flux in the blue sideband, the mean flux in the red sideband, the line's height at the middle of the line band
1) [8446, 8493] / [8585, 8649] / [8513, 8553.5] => 0.02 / 14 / 13.5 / 13.8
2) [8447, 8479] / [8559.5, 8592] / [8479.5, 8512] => 0.01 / 14.1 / 13.3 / 13.8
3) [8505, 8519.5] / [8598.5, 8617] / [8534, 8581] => 0.02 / 13.7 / 13.4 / 13.6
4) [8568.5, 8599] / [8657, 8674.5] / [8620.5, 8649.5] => -0.01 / 13.1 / 13.8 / 13.5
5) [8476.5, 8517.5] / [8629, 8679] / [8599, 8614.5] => 0.04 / 13.8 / 13.8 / 13.8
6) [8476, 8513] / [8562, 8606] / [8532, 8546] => 0.02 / 13.8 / 13.2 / 13.5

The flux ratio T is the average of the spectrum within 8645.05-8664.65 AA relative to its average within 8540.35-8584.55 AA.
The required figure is 1.0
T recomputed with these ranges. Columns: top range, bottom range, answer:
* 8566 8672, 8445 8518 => 0.97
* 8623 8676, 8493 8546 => 1.01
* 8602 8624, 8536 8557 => 0.99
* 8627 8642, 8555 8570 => 1.02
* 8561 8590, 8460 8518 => 0.96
